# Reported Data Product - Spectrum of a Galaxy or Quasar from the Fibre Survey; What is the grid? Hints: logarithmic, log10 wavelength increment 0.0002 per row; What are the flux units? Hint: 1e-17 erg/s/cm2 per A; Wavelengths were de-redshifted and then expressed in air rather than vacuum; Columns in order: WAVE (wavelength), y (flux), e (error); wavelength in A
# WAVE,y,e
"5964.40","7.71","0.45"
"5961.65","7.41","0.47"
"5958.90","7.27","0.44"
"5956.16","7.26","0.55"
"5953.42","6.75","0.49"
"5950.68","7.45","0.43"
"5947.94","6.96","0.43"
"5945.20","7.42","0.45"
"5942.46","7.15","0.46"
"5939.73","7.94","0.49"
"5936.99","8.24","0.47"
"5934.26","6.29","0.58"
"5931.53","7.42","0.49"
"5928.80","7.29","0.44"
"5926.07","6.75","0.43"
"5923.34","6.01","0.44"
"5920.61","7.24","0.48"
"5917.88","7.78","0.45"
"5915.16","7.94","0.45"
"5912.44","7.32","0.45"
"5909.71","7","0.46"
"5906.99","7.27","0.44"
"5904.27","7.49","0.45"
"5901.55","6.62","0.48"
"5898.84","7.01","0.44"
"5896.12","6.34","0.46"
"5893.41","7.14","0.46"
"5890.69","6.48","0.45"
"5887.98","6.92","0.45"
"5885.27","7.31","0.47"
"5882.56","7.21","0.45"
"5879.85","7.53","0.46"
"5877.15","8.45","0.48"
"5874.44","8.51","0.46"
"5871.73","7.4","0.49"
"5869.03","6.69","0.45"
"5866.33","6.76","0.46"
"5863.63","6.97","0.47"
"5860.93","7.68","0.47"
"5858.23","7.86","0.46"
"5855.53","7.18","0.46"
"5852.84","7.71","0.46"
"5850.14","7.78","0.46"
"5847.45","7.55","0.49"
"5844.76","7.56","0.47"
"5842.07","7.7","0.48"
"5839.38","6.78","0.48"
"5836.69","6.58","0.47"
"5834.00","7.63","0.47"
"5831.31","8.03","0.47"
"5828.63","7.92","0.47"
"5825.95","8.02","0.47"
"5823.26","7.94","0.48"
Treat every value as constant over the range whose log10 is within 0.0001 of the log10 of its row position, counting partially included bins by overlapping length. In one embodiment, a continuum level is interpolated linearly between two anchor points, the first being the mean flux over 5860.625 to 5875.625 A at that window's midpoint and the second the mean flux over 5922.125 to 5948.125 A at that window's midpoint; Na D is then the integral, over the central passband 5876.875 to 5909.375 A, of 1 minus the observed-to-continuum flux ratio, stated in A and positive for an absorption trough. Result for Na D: 0.7 A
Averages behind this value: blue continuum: 7.3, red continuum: 7.16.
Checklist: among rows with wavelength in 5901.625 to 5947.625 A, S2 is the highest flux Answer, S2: 8.24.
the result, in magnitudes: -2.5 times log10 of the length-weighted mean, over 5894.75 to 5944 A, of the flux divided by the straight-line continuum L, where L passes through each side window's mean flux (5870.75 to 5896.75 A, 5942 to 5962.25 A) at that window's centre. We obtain 0.02 mag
